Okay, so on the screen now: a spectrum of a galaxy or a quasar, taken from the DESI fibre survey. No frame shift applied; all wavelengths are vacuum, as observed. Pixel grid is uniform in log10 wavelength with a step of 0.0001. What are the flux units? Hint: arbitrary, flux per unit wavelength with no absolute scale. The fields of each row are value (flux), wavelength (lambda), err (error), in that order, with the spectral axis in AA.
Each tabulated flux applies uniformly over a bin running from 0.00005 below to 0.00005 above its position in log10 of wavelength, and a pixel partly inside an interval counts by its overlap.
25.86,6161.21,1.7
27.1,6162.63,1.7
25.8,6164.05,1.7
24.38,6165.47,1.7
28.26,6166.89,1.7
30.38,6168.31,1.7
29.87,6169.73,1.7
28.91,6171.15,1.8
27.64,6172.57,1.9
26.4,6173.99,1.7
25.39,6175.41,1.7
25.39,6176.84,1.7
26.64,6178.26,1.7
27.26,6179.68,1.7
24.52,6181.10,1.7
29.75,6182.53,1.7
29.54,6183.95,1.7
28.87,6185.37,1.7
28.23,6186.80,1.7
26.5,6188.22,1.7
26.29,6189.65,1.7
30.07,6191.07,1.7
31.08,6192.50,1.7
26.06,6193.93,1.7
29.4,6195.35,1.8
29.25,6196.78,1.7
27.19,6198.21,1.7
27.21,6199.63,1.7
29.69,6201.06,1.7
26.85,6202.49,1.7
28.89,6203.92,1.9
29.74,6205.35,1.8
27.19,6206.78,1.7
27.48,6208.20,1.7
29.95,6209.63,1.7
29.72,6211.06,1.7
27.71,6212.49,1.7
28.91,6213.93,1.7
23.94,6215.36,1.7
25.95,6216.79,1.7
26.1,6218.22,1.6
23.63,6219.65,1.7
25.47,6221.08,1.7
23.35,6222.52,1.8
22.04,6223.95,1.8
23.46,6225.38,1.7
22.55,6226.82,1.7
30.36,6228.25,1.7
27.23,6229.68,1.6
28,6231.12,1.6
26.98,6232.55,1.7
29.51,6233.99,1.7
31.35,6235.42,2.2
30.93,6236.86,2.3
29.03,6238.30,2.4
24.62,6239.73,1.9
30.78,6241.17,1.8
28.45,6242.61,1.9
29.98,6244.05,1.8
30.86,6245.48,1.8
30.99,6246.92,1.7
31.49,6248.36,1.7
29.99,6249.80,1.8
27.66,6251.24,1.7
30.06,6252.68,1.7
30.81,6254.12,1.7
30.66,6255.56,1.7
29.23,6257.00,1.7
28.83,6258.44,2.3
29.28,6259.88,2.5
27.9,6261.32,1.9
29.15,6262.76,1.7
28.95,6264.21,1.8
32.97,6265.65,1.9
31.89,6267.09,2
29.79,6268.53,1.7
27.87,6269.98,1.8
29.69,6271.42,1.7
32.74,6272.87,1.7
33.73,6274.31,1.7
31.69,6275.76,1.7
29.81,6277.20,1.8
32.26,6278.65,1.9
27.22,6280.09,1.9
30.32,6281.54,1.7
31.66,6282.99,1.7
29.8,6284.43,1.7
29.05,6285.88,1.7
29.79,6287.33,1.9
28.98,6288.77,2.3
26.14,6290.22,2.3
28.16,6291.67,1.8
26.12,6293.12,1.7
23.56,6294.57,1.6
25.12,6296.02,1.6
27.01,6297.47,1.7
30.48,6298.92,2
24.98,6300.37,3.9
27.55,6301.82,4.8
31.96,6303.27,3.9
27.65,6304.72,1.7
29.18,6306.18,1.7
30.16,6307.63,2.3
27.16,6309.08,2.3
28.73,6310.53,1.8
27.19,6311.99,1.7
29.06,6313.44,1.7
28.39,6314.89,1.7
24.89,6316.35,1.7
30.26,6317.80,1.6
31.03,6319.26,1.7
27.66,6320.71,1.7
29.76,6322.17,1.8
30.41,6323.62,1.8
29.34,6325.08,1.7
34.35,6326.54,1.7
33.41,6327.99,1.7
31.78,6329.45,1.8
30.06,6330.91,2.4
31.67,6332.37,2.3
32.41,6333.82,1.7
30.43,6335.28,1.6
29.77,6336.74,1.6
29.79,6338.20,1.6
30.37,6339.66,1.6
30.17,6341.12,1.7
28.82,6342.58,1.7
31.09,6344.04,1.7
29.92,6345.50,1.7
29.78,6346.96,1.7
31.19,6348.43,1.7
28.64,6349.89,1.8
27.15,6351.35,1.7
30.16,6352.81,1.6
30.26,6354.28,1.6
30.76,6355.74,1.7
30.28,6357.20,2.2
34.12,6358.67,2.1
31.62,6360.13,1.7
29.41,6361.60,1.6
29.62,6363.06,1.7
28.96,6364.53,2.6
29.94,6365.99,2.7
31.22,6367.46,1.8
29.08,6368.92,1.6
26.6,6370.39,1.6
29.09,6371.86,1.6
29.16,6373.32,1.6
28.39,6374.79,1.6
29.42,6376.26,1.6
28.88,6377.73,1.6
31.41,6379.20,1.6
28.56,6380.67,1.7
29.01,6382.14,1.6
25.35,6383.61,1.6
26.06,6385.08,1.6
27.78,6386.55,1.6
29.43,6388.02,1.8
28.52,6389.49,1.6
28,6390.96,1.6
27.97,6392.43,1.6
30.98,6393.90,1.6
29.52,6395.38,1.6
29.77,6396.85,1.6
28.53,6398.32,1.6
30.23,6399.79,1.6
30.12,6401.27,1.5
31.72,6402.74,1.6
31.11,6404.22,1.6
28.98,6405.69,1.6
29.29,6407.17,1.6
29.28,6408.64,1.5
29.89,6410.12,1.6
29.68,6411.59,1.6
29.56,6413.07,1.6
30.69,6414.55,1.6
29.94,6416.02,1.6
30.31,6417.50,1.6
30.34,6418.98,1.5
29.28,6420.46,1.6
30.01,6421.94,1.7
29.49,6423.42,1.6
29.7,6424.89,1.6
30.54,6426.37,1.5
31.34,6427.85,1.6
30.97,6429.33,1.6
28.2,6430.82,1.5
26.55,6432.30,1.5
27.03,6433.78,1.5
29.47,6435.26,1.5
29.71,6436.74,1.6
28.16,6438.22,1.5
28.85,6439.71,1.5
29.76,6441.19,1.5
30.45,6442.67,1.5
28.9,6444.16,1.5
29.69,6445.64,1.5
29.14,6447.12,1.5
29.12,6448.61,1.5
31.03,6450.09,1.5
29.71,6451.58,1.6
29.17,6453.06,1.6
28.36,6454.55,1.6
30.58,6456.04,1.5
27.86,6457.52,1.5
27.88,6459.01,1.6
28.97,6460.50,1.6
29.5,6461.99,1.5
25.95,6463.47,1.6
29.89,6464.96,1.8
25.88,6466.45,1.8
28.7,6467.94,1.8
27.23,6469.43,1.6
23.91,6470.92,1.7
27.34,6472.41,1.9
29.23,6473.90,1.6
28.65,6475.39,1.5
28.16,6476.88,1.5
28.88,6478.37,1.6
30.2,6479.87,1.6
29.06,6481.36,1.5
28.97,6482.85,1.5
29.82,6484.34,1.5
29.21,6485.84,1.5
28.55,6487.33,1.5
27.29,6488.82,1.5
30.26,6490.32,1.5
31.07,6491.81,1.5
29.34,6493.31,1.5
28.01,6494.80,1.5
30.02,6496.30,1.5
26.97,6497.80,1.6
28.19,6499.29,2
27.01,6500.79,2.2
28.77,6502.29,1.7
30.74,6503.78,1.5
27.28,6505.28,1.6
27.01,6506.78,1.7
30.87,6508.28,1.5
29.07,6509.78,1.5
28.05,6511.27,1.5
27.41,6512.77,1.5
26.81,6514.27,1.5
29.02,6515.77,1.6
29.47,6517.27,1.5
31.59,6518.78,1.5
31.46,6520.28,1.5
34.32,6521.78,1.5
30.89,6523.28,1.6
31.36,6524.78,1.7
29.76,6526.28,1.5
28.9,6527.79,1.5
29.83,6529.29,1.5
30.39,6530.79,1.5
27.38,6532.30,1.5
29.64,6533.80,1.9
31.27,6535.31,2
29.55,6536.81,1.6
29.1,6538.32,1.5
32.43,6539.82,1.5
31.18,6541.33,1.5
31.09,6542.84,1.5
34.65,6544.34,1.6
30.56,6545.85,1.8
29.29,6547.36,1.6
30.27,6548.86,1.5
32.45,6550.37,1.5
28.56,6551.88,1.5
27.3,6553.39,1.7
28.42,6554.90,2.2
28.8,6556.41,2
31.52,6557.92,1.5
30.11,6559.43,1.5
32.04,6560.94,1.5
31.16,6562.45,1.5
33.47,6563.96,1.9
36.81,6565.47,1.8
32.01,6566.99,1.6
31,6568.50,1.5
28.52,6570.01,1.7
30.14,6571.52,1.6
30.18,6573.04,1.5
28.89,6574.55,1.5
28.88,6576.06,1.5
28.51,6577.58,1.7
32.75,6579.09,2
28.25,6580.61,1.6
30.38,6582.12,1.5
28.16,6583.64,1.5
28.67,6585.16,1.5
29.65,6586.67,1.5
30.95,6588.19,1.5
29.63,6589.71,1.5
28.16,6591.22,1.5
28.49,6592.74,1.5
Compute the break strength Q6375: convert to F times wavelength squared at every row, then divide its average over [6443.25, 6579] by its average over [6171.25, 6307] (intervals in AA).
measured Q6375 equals 1.13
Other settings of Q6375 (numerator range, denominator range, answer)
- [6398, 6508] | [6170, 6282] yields 1.10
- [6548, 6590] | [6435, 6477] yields 1.09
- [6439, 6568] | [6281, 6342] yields 1.07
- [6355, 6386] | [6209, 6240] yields 1.14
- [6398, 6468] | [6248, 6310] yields 1.05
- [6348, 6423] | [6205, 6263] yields 1.10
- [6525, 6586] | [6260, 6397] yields 1.11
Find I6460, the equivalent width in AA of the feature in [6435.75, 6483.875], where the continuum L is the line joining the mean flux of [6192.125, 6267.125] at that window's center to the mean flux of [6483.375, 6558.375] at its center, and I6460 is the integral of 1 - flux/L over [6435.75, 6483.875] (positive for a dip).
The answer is 1.0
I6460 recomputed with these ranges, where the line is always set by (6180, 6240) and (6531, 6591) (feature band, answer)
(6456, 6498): 1.6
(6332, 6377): -2.0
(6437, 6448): 0.0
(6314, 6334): -1.3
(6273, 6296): -0.9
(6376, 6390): 0.2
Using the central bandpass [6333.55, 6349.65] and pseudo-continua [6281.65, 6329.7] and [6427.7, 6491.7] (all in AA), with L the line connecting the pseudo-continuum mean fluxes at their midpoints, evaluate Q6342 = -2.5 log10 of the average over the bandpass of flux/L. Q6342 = -0.05 mag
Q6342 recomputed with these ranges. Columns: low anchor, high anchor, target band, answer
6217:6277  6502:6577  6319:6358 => -0.042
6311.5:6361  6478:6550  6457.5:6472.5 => 0.086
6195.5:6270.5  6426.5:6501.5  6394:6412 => -0.046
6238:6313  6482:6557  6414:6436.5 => -0.005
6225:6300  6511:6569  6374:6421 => 0.018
